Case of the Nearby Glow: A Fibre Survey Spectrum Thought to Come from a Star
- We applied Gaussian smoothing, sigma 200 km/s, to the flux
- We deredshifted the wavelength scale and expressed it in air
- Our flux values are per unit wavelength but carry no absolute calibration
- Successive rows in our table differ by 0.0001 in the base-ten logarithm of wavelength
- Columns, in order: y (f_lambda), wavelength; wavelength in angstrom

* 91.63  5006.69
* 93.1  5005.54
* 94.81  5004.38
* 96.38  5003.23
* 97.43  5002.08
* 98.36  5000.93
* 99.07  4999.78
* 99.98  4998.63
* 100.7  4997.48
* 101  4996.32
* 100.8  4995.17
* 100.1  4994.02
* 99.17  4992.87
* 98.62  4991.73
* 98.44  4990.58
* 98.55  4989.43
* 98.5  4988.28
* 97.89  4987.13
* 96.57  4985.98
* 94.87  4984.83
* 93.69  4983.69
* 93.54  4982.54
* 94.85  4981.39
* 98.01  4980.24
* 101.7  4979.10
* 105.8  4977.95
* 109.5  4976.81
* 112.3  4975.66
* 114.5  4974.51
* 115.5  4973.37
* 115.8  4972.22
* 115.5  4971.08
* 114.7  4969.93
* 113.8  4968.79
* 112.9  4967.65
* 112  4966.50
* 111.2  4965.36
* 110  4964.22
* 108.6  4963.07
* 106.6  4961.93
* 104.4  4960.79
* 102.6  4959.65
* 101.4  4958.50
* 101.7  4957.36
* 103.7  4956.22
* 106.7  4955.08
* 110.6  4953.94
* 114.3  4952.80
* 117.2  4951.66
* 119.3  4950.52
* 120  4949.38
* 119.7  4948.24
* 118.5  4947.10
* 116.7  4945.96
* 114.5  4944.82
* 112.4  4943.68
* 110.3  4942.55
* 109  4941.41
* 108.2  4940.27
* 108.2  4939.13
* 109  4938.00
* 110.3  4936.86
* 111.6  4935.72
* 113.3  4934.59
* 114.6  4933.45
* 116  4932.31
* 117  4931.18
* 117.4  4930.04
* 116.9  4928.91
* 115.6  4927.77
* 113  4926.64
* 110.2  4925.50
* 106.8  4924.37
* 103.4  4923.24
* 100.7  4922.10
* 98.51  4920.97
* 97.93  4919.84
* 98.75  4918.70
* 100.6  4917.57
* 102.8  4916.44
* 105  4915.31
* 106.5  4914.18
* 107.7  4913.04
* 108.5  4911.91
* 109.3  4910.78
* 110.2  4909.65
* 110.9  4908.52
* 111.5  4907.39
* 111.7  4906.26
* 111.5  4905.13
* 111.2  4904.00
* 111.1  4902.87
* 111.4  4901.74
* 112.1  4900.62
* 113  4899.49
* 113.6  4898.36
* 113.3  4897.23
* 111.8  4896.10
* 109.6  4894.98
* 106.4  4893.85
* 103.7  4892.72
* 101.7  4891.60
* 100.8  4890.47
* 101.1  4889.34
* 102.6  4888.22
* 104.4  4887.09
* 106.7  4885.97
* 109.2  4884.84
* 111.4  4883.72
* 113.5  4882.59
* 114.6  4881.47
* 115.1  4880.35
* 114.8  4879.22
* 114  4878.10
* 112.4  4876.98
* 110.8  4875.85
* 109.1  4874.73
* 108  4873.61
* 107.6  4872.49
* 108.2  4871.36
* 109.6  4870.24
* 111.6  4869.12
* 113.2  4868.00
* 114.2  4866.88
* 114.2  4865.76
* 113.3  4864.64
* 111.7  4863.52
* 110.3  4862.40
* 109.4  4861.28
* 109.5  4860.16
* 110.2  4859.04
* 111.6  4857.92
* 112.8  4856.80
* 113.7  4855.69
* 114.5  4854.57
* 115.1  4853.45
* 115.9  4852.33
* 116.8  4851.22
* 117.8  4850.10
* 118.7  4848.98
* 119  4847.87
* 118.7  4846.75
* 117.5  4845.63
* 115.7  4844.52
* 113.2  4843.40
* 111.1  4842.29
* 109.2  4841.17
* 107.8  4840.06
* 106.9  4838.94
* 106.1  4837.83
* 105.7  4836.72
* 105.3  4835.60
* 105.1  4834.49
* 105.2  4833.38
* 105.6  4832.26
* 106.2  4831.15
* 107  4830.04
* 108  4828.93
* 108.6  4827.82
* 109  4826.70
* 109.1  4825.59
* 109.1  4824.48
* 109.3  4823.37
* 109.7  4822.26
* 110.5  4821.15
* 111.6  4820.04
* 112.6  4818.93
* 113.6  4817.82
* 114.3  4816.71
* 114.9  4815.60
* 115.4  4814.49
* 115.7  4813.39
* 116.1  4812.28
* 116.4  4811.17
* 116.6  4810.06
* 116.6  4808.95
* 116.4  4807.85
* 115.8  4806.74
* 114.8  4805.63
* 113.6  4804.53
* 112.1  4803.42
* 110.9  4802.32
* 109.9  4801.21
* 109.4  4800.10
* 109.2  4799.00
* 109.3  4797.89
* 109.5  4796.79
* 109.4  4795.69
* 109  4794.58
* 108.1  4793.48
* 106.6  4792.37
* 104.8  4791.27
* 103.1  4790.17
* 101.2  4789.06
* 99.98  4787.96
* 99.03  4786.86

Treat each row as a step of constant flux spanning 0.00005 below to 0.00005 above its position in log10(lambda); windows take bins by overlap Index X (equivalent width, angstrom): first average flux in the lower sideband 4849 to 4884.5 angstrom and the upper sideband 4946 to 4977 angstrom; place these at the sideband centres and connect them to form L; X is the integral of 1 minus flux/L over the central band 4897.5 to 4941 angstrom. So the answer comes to 1.0 angstrom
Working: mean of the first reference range 112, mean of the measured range 109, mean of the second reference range 112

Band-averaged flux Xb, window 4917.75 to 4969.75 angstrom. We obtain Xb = 110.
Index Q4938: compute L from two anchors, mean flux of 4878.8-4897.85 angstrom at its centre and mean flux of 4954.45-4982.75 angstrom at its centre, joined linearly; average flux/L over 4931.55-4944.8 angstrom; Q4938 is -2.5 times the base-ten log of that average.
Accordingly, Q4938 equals -0.035 mag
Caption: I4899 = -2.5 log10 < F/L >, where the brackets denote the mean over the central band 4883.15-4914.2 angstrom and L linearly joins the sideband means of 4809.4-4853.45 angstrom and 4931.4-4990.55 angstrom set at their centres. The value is 0.01 mag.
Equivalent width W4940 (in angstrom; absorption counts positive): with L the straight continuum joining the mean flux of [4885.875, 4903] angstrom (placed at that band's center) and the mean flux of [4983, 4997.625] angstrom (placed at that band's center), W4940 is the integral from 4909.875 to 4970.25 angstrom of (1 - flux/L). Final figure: -3.9 angstrom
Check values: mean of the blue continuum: 108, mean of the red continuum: 98.3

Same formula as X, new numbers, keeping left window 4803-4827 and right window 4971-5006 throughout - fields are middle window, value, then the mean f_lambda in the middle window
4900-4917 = -0.4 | 109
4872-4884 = -0.3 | 112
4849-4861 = -0.4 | 114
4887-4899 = 0.2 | 106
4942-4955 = -1.5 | 115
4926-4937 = -1.0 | 115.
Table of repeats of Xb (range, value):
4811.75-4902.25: 111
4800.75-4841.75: 111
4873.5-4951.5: 110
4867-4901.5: 110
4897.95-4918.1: 109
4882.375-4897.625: 107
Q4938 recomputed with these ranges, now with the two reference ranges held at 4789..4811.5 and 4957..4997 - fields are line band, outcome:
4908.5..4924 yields 0.03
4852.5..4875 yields -0.03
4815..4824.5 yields -0.02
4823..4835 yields 0.02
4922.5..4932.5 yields -0.06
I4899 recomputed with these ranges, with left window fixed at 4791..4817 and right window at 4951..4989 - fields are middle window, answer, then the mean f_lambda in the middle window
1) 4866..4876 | 0.00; 110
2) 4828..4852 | 0.00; 111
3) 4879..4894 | 0.02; 107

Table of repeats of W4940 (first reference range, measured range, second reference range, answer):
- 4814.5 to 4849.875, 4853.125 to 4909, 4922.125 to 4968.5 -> 0.2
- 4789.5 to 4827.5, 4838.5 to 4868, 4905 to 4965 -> -0.7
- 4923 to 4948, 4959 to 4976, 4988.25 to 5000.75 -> -0.9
